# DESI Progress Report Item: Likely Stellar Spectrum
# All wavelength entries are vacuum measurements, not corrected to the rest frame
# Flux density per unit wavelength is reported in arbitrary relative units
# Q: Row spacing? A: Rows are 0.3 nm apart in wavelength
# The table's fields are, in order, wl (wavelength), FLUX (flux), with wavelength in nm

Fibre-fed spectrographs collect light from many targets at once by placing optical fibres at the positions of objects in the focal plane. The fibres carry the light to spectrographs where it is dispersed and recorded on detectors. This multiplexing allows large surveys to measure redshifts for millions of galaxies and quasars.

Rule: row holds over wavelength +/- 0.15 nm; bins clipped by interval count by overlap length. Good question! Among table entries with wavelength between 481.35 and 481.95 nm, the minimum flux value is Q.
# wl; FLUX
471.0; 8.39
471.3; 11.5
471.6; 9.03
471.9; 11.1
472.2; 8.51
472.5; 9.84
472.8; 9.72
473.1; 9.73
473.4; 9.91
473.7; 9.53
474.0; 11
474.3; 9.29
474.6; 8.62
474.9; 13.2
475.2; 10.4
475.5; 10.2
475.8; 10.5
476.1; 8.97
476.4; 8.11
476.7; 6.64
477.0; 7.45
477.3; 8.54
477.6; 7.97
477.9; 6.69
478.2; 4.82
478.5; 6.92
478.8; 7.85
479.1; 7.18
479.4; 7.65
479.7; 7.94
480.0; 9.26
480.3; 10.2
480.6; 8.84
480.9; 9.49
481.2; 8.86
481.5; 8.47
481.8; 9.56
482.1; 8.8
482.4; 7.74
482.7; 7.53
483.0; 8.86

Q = 8.47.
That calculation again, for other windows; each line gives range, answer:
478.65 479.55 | 7.18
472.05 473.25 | 8.51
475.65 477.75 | 6.64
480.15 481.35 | 8.84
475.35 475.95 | 10.2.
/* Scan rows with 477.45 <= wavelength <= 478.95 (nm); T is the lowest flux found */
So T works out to 4.82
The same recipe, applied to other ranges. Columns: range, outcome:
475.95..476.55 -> 8.11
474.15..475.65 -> 8.62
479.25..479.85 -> 7.65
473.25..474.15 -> 9.53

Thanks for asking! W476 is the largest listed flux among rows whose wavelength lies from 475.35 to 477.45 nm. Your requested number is 10.5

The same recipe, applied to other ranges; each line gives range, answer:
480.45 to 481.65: 9.49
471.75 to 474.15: 11.1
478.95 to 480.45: 10.2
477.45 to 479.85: 7.97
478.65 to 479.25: 7.85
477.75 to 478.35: 6.69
